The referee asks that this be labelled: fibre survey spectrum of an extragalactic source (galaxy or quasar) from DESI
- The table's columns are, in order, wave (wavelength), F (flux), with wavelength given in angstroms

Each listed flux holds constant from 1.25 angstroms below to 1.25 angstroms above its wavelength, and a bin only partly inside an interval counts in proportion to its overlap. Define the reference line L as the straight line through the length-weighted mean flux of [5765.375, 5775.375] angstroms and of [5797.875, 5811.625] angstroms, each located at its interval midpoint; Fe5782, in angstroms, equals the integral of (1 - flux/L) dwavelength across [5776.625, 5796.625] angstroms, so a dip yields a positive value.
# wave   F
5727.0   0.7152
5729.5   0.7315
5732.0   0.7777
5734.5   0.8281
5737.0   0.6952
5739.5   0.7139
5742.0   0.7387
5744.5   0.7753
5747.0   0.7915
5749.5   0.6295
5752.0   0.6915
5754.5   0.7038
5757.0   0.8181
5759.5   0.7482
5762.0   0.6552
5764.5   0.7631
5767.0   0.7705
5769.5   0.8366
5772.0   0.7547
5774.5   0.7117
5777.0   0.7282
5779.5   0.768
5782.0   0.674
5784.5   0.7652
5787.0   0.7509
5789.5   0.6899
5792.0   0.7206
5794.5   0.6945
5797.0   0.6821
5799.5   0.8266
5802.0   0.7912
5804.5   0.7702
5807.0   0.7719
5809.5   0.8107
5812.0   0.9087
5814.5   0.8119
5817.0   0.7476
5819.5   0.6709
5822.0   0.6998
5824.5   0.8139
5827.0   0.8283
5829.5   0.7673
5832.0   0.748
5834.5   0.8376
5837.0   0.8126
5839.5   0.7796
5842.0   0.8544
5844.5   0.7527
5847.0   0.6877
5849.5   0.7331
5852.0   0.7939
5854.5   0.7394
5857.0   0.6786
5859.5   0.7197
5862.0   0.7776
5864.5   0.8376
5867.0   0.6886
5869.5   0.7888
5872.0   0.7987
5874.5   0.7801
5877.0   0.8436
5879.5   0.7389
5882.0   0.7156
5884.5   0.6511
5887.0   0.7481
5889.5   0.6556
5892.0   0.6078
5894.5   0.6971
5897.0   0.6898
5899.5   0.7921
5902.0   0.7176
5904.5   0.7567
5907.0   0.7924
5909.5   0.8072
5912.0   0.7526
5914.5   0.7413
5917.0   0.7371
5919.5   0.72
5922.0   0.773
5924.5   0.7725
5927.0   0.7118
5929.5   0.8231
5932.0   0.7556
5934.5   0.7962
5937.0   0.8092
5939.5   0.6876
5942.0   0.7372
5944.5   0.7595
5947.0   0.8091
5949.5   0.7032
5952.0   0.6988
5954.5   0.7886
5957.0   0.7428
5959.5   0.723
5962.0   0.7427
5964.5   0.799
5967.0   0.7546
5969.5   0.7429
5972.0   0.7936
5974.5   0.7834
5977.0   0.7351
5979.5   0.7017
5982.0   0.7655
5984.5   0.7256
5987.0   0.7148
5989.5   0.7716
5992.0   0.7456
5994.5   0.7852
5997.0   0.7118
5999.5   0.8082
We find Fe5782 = 1.6 angstroms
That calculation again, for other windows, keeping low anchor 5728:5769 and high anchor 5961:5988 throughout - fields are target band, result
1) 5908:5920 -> -0.10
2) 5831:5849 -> -0.85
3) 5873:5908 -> 0.93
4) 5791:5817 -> -1.20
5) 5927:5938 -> -0.54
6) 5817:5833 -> -0.21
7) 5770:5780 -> -0.05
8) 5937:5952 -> 0.16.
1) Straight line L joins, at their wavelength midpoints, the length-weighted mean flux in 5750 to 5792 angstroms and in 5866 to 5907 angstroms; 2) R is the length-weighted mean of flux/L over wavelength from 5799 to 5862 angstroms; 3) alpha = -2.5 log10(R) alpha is -0.057 mag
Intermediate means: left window 0.737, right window 0.732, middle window 0.774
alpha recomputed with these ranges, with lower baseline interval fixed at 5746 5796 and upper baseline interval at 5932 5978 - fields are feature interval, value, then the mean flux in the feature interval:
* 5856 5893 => 0.01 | 0.737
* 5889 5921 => 0.03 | 0.73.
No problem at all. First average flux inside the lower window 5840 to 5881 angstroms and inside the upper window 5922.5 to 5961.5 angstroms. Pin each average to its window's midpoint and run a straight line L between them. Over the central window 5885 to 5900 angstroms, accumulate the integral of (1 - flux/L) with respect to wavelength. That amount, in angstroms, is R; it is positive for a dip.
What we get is 1.35 angstroms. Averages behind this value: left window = 0.763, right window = 0.755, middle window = 0.691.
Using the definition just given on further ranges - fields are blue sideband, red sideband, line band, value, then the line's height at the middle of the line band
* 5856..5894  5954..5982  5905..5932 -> -0.7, 0.744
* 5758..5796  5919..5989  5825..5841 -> -1.2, 0.741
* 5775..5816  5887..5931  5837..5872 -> -0.5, 0.748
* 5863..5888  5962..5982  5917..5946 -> 0.0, 0.759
